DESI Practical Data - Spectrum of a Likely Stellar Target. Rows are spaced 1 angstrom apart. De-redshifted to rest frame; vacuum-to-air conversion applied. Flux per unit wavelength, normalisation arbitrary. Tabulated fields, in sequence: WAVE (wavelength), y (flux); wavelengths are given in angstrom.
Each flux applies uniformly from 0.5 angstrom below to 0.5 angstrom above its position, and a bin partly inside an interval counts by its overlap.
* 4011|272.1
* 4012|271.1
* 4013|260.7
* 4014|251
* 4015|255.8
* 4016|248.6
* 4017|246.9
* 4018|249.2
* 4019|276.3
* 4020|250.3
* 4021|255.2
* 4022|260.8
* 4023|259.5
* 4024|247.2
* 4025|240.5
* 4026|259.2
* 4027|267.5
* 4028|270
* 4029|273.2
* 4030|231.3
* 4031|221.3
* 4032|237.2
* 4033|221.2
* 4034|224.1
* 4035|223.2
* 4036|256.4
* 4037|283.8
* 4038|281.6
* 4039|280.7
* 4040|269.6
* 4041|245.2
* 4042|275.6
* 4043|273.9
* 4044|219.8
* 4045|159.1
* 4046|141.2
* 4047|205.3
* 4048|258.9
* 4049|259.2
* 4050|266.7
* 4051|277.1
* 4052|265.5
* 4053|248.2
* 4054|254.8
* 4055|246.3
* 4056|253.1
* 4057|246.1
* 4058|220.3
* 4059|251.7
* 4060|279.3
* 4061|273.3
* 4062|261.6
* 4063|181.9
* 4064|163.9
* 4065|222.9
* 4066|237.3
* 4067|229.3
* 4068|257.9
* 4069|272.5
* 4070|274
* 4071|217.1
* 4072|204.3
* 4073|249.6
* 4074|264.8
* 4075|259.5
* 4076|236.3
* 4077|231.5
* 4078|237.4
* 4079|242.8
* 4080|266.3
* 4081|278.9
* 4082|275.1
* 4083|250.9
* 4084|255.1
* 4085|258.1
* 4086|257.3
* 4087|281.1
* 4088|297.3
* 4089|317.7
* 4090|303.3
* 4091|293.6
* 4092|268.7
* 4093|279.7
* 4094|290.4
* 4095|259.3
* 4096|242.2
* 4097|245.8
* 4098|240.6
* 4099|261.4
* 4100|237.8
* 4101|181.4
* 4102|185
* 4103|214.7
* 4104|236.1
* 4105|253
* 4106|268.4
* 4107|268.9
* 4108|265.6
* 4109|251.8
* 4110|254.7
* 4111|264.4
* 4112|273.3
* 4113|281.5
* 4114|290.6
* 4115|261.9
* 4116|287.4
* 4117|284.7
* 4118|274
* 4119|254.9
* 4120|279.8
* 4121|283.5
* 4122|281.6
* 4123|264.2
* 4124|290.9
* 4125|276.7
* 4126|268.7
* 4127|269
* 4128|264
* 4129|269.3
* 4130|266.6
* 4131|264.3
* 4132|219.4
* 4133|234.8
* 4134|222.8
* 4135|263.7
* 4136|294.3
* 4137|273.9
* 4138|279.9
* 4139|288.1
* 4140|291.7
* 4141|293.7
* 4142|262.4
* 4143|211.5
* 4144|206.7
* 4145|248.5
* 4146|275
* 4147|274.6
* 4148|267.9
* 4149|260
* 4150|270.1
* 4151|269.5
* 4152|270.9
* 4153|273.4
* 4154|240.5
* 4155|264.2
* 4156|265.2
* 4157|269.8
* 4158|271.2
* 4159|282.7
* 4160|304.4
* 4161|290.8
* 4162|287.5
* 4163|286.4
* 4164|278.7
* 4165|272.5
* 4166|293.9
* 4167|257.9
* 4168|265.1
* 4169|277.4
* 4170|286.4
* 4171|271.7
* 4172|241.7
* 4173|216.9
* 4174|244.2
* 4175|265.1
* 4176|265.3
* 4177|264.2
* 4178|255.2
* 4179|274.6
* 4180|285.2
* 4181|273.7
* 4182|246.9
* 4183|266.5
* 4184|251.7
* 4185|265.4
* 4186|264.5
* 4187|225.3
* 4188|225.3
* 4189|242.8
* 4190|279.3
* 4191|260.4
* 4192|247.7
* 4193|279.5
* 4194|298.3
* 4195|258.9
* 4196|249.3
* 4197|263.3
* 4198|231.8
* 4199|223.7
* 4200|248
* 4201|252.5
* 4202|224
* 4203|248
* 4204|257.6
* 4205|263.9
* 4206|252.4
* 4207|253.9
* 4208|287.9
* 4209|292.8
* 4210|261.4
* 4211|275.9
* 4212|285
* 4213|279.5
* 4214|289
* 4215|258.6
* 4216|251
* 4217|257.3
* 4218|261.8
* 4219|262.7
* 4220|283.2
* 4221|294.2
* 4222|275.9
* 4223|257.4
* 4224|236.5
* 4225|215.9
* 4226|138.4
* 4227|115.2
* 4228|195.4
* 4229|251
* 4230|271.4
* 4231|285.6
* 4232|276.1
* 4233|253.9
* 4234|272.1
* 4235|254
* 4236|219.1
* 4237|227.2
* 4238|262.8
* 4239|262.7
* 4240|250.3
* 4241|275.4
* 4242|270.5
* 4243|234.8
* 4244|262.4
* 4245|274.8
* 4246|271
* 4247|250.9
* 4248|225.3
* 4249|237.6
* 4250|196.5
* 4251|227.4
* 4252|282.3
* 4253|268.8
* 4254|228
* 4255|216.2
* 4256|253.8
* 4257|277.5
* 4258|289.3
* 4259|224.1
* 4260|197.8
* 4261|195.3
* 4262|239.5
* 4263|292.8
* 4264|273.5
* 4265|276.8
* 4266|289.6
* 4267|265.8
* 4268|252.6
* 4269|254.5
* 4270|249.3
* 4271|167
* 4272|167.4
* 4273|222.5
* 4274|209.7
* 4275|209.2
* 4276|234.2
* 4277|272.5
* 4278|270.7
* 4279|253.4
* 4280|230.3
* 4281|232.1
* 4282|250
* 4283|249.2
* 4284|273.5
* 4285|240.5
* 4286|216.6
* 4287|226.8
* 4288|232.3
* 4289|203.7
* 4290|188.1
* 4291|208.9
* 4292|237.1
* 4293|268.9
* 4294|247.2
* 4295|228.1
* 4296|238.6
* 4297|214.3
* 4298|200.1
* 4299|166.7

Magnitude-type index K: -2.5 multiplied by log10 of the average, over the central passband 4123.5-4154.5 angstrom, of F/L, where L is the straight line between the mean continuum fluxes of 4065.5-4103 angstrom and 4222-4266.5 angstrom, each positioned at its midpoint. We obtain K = -0.05 mag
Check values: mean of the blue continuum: 255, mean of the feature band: 263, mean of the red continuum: 245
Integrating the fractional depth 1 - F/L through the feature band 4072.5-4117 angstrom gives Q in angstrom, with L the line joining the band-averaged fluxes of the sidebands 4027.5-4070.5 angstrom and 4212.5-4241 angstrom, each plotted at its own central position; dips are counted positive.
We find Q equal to -2.6 angstrom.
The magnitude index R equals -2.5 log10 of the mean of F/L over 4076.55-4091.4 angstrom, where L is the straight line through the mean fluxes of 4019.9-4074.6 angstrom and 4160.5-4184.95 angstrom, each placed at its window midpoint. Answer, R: -0.08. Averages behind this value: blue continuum 245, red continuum 267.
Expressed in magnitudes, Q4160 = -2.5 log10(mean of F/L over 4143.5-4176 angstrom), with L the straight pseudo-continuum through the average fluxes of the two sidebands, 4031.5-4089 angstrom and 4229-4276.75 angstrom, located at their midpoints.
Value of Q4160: -0.08 mag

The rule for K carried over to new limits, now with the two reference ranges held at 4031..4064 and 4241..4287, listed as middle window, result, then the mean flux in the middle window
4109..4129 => -0.125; 273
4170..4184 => -0.070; 260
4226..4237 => 0.044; 234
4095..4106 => 0.049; 233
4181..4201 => -0.047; 255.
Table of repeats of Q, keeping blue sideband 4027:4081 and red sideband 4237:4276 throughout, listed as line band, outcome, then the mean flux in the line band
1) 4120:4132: -1.3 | 271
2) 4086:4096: -1.6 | 284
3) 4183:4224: -2.8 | 261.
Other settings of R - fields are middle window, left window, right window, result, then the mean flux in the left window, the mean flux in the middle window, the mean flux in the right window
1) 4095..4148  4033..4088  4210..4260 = -0.05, 247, 260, 250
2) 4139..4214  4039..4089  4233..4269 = -0.06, 247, 264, 251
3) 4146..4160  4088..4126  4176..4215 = -0.03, 265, 269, 261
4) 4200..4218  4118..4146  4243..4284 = -0.05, 264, 264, 244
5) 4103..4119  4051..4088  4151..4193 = -0.04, 248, 266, 265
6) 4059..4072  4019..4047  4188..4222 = 0.05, 245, 238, 263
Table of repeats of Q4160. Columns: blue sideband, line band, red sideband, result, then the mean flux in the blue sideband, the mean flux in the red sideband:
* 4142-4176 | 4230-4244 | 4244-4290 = -0.04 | 265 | 241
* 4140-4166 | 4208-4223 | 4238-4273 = -0.07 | 269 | 247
